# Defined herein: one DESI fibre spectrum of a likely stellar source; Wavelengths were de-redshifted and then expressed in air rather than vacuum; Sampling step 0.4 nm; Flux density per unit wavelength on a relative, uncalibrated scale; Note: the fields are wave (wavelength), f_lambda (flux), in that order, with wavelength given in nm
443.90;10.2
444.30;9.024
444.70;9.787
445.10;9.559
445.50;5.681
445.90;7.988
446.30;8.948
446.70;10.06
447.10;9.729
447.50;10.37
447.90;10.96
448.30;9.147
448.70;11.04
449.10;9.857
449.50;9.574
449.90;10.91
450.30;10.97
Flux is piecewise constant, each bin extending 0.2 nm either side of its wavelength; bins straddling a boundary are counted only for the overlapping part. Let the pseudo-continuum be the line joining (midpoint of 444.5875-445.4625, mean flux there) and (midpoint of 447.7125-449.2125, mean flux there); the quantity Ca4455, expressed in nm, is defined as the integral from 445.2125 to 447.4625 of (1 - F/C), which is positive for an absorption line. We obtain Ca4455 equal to 0.19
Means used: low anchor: 8.92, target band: 8.66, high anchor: 10.3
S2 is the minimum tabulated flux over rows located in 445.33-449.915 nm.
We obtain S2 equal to 5.681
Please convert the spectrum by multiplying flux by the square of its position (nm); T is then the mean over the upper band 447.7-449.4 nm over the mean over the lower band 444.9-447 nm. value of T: 1.2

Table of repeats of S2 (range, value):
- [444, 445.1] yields 9.024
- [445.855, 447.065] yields 7.988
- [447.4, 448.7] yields 9.147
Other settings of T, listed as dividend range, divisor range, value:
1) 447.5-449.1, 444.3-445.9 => 1.25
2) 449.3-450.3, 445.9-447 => 1.14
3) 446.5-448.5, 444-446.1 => 1.20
